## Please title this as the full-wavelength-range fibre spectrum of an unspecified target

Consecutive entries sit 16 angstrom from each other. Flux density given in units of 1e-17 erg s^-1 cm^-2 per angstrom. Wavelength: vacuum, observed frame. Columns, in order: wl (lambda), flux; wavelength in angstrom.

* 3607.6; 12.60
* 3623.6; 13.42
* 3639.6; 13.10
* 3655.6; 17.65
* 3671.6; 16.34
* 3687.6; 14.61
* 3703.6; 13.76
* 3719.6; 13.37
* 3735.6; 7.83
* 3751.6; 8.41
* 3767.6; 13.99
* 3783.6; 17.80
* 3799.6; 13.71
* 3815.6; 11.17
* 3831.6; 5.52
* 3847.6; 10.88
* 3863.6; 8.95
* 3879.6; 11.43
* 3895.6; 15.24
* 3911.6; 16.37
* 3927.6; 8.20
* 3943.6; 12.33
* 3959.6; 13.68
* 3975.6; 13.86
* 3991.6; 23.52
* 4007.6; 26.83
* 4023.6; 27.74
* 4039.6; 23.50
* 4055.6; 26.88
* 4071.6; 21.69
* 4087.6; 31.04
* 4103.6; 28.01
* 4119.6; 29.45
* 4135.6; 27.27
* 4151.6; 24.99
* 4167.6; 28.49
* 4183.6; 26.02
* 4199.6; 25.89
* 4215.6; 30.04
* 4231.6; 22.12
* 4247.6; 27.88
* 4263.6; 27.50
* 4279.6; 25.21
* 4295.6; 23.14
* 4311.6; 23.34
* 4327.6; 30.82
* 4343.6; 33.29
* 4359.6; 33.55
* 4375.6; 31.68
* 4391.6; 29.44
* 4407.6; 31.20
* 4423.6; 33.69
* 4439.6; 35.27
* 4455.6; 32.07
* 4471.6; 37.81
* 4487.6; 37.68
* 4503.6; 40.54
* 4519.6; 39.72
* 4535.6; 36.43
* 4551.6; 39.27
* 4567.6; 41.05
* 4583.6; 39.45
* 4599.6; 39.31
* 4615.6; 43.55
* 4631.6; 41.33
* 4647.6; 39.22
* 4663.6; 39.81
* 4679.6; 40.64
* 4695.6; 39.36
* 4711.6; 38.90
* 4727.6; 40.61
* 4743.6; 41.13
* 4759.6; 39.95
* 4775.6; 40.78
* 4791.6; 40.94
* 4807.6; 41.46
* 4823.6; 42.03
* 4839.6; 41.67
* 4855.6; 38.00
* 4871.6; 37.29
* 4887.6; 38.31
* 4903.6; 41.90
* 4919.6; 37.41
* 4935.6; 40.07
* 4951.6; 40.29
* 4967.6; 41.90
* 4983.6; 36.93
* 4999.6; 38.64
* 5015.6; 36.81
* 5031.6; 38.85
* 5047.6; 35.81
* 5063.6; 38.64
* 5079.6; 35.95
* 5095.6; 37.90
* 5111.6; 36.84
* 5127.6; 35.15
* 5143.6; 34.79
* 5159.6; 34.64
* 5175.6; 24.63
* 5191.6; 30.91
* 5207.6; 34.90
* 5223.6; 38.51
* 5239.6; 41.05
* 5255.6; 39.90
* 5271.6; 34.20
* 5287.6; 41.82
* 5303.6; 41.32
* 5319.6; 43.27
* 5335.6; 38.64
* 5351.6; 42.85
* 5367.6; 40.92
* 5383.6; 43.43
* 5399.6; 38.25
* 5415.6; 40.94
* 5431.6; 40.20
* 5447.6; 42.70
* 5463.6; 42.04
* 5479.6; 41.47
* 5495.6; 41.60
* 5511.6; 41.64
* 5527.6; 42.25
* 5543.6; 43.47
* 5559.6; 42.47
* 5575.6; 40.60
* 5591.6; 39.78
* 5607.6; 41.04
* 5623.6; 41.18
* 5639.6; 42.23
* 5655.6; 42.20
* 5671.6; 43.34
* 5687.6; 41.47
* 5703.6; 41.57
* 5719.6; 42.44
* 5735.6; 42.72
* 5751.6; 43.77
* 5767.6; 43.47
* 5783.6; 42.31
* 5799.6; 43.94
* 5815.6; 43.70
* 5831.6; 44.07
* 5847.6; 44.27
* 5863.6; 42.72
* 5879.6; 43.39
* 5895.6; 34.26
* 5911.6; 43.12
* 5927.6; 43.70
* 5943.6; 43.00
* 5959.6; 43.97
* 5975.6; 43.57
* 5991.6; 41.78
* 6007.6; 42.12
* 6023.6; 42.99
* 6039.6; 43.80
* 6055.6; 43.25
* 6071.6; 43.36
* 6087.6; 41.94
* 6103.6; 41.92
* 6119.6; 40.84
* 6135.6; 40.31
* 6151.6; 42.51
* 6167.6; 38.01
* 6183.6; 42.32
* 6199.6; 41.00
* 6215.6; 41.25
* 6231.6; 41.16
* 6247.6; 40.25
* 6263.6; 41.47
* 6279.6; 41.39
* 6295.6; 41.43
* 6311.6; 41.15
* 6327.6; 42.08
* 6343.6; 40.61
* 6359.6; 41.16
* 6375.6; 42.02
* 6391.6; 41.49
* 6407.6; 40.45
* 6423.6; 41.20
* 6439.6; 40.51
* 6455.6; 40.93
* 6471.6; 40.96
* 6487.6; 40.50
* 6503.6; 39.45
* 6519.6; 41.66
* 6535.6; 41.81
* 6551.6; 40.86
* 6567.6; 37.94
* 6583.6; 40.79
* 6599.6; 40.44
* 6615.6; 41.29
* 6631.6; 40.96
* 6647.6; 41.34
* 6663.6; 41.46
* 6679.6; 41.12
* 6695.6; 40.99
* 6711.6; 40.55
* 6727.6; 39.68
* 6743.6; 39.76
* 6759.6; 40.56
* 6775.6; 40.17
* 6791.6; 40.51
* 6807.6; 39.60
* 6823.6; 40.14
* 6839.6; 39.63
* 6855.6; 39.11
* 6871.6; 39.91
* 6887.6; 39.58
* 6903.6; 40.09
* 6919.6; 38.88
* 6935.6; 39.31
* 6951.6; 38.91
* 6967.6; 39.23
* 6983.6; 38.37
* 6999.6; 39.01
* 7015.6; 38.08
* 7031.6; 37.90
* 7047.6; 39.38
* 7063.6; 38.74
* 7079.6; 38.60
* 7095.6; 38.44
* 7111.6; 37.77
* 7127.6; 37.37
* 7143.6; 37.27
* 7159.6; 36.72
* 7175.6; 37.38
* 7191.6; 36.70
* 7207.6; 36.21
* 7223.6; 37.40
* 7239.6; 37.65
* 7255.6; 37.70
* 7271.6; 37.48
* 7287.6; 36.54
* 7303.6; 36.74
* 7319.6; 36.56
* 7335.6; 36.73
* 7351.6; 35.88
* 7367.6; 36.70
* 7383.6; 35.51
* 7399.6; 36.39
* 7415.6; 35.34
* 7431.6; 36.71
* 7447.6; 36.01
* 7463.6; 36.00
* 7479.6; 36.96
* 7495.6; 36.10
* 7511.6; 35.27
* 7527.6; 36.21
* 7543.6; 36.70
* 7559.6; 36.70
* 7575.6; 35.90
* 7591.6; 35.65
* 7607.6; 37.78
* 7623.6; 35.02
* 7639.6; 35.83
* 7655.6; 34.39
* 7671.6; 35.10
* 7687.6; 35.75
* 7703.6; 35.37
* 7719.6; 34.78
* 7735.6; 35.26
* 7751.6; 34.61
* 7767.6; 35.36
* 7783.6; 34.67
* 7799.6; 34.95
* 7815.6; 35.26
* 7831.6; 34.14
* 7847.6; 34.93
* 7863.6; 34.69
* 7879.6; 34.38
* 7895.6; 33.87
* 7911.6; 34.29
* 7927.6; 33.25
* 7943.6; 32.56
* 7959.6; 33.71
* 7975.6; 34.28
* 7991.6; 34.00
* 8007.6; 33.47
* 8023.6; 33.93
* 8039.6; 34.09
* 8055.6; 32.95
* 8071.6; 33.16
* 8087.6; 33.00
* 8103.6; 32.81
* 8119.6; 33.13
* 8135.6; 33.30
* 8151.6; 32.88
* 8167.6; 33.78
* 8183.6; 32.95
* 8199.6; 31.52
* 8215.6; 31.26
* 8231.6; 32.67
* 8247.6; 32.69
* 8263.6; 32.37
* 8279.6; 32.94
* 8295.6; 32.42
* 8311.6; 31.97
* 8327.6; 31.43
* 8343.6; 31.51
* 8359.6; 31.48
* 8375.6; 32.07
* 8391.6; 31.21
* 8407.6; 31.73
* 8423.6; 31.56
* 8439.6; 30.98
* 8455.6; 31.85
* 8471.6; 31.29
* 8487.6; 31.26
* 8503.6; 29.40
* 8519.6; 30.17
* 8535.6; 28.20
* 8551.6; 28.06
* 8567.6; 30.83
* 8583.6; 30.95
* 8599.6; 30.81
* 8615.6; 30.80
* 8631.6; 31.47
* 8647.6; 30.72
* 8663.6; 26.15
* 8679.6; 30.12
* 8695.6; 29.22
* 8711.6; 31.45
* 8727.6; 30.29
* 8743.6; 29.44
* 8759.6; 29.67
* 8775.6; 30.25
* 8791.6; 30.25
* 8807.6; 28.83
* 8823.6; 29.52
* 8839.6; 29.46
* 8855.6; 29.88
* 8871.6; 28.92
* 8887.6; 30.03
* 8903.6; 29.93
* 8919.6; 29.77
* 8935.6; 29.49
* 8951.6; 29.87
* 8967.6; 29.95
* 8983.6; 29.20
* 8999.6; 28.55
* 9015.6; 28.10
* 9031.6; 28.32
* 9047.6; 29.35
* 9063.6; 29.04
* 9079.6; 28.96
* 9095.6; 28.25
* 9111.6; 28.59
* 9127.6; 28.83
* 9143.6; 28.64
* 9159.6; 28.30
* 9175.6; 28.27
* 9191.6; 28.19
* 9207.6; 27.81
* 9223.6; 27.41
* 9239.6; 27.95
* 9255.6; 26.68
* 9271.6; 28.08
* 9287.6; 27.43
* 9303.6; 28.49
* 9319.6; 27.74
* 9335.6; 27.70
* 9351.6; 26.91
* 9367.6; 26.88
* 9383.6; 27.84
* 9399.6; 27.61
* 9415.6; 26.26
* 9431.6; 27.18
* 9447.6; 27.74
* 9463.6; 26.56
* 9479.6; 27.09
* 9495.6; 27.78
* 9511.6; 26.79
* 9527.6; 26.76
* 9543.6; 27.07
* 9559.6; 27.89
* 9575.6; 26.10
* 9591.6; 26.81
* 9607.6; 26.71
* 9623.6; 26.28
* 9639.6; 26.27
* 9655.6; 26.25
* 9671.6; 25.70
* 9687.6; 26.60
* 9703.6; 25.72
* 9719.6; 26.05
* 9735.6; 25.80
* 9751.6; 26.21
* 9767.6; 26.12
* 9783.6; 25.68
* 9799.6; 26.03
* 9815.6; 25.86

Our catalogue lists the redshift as 0.000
